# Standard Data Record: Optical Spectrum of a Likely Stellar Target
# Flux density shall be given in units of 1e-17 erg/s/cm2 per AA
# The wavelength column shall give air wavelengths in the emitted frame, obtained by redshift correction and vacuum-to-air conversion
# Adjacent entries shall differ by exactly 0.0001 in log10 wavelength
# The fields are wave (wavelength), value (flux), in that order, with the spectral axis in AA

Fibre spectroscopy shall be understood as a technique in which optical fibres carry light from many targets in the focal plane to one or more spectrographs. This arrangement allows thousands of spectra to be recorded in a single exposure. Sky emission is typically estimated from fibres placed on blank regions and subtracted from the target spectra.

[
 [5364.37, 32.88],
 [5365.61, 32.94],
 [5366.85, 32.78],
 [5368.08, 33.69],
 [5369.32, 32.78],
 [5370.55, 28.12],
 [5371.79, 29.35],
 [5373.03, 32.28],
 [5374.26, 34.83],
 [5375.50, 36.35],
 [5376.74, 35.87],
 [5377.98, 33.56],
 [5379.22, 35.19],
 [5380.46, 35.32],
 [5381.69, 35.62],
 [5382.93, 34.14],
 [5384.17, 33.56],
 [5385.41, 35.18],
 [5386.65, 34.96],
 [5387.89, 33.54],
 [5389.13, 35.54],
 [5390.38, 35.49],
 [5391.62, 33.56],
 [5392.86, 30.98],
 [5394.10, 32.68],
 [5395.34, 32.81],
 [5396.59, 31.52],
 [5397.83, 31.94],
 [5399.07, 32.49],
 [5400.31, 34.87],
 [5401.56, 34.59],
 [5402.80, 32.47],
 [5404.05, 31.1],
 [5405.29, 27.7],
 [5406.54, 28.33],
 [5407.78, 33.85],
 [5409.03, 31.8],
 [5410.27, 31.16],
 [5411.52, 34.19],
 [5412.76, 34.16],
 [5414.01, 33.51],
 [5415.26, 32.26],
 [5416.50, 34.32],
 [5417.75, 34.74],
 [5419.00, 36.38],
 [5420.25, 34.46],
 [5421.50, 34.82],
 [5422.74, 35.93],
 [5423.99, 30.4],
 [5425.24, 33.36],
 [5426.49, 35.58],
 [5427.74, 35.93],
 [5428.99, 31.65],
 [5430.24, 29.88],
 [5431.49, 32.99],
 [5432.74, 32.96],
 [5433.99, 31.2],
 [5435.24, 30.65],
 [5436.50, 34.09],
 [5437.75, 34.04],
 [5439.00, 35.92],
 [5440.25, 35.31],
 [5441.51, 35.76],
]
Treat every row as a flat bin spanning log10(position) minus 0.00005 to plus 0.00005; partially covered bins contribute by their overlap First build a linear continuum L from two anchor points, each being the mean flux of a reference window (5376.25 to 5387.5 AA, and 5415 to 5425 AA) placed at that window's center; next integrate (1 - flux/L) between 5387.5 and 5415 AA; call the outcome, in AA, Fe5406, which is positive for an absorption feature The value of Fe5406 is 1.5 AA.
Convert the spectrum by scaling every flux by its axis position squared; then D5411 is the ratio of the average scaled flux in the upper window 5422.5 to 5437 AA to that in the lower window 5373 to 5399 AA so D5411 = 1.0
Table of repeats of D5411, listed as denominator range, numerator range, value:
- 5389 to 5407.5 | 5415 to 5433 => 1.05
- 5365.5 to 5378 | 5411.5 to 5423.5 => 1.06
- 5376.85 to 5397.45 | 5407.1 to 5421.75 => 1.00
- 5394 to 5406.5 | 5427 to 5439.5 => 1.04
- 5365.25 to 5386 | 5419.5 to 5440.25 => 1.01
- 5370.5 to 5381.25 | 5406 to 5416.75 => 0.98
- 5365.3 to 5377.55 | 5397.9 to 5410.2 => 0.98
